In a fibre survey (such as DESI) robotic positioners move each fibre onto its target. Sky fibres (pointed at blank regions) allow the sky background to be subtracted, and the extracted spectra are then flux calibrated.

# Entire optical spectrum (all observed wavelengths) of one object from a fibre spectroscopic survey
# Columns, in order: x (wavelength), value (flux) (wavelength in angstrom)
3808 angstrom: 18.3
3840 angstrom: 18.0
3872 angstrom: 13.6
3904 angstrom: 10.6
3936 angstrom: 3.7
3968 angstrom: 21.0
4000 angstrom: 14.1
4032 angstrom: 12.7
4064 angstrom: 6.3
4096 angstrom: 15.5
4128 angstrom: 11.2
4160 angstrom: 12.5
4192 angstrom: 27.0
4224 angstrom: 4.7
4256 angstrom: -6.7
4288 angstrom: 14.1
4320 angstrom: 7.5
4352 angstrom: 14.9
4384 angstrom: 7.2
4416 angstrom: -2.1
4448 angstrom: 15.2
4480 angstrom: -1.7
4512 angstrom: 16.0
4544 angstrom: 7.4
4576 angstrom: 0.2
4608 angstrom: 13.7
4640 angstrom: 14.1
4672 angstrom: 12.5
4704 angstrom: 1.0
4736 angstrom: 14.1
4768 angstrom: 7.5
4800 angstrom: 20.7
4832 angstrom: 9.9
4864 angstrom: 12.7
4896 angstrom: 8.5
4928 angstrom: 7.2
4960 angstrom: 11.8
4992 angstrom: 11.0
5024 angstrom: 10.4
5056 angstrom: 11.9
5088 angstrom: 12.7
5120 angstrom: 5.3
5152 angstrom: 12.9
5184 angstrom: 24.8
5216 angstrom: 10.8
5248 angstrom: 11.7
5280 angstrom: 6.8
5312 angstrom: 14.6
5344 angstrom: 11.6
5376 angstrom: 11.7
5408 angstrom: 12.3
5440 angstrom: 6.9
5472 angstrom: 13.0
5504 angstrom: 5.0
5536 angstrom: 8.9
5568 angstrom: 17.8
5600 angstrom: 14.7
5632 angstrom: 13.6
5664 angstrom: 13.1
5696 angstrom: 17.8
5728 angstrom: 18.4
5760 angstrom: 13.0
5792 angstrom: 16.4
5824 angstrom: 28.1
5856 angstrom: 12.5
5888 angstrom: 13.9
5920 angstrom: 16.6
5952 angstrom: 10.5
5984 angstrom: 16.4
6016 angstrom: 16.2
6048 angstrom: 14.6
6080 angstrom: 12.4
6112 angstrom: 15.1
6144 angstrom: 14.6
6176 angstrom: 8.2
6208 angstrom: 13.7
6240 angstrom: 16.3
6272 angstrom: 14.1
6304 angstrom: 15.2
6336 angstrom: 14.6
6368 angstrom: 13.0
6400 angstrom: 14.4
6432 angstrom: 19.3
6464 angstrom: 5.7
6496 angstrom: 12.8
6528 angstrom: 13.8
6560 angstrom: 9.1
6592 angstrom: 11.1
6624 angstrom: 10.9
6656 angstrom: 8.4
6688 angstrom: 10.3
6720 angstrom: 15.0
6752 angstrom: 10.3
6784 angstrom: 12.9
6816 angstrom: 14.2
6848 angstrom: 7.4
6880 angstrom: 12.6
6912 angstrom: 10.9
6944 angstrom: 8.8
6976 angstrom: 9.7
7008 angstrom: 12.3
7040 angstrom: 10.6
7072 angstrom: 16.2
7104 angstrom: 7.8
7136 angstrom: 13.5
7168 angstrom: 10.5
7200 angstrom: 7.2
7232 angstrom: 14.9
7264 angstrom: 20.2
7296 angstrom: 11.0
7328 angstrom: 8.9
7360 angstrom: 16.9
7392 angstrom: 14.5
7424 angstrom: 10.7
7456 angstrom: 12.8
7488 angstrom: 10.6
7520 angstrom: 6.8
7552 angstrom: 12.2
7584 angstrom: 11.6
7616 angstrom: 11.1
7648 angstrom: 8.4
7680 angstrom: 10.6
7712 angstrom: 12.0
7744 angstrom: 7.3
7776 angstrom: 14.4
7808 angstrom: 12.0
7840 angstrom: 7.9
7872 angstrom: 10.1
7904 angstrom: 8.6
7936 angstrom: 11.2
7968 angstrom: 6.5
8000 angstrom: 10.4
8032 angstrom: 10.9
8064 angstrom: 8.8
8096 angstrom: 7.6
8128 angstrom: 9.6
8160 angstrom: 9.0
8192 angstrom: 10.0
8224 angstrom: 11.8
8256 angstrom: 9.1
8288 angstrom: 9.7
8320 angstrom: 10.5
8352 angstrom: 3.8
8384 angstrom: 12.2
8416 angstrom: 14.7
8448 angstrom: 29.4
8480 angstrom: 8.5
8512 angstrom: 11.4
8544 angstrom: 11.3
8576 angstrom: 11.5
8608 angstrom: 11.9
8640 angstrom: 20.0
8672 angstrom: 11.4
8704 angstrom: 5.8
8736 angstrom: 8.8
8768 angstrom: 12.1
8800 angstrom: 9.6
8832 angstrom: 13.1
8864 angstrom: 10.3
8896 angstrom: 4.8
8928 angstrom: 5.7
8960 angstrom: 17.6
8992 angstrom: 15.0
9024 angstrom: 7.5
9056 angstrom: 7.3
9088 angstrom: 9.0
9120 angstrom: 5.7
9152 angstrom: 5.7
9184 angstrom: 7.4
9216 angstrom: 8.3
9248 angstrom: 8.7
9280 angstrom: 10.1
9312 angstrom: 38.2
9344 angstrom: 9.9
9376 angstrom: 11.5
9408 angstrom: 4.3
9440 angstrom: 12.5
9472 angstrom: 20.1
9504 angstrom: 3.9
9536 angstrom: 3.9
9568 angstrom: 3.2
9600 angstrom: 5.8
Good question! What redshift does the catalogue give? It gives 0.285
